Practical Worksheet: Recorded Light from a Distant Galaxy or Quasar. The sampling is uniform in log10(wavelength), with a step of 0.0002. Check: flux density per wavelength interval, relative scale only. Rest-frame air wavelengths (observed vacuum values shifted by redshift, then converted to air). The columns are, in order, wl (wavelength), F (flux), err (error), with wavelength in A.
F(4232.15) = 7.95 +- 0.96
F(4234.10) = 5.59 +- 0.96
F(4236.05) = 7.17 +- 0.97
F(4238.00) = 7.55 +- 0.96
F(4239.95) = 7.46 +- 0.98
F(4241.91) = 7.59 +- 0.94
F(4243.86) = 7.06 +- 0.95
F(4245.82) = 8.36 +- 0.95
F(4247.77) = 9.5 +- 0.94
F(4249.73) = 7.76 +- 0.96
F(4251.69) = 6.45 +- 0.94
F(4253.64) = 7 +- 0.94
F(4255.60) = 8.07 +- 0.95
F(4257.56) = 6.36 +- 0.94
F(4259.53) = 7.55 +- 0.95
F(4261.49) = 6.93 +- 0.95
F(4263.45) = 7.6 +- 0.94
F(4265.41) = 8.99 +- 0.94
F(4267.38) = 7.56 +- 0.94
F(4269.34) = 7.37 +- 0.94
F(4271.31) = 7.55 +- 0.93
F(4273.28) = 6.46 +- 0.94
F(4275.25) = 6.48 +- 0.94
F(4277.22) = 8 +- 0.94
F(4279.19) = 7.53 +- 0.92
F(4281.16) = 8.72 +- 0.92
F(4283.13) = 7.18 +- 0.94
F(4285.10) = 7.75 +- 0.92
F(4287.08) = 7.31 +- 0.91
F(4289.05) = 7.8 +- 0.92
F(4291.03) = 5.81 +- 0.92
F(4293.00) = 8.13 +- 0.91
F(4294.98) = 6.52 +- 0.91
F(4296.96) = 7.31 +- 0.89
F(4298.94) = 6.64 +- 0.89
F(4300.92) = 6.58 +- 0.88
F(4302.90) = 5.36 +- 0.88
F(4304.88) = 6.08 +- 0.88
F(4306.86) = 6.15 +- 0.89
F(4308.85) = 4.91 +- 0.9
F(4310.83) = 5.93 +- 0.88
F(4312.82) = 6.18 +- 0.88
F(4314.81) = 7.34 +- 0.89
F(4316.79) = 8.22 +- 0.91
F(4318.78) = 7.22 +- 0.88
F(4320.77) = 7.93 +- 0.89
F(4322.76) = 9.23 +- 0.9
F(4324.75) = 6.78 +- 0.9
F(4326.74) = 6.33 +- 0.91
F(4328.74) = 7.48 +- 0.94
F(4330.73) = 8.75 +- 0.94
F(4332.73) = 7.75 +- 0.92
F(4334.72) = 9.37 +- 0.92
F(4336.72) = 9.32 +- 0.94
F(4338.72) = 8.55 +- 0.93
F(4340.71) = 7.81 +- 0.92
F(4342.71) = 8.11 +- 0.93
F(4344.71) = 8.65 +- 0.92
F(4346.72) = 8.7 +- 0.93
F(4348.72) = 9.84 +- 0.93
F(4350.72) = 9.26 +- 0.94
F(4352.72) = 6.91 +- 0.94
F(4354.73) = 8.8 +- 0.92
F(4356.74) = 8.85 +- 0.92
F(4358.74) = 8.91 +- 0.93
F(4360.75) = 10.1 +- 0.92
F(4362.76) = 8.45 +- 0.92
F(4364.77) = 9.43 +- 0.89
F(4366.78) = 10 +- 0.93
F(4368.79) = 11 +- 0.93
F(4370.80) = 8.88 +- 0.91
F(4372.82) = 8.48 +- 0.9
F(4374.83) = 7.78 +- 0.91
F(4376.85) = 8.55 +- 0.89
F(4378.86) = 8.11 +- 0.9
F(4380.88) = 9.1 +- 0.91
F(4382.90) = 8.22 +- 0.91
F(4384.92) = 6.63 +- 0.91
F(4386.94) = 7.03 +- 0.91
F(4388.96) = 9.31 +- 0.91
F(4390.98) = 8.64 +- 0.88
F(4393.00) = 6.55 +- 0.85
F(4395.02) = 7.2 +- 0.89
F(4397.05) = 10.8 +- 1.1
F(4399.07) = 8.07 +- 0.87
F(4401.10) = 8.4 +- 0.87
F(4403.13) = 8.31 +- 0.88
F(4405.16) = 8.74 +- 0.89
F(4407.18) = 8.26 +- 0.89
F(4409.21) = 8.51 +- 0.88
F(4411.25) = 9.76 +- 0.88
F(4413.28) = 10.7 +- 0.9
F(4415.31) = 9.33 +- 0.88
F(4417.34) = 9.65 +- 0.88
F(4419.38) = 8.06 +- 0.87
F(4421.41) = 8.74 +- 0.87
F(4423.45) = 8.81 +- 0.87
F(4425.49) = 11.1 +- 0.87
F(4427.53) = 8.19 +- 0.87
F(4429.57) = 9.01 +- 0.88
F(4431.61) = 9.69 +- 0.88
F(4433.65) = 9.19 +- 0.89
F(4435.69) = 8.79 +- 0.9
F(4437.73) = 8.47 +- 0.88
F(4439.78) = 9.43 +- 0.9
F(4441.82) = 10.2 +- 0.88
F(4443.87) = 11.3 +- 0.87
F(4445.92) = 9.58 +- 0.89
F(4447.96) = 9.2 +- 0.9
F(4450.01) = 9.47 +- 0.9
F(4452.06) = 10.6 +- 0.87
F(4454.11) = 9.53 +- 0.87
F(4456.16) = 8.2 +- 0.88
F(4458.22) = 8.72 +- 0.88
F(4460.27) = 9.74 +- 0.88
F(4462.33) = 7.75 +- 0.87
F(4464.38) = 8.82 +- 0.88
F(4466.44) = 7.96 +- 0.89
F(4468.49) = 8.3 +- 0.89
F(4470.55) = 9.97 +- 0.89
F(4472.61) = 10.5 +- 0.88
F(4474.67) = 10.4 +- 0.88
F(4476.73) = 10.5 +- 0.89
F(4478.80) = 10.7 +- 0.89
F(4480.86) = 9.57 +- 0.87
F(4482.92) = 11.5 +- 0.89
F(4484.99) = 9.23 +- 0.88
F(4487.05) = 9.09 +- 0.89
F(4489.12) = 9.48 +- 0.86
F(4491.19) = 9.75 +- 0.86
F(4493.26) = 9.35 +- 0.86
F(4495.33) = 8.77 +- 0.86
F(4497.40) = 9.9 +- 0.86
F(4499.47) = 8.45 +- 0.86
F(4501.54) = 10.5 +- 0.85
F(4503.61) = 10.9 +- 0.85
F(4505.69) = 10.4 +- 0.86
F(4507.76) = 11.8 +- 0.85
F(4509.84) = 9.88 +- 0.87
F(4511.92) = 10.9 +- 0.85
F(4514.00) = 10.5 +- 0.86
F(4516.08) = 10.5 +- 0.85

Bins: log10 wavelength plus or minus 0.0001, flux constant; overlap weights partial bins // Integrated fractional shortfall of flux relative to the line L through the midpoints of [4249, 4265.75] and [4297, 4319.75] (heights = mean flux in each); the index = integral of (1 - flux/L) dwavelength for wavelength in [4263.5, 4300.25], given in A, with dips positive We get -2.5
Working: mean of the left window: 7.35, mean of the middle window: 7.39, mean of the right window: 6.46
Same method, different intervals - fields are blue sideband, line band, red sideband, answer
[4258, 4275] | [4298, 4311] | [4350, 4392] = 3.18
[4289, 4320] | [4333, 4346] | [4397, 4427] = -2.06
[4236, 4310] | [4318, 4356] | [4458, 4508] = -1.39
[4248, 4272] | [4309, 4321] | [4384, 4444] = 1.59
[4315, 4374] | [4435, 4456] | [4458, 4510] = -0.49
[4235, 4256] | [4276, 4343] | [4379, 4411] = 4.73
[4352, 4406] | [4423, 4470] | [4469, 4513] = 1.11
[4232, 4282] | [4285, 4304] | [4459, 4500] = 2.27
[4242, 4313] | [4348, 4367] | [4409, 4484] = -1.74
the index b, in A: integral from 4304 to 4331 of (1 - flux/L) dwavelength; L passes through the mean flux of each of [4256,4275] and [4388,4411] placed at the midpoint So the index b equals 2.8 A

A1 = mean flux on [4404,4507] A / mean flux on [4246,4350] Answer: 1.26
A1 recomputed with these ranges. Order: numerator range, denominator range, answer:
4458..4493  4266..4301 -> 1.31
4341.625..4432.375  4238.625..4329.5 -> 1.22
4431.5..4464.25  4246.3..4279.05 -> 1.25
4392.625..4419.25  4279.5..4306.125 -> 1.26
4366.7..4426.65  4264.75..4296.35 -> 1.18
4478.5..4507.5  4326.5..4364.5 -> 1.15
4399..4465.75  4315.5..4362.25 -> 1.09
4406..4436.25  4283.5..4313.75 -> 1.40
